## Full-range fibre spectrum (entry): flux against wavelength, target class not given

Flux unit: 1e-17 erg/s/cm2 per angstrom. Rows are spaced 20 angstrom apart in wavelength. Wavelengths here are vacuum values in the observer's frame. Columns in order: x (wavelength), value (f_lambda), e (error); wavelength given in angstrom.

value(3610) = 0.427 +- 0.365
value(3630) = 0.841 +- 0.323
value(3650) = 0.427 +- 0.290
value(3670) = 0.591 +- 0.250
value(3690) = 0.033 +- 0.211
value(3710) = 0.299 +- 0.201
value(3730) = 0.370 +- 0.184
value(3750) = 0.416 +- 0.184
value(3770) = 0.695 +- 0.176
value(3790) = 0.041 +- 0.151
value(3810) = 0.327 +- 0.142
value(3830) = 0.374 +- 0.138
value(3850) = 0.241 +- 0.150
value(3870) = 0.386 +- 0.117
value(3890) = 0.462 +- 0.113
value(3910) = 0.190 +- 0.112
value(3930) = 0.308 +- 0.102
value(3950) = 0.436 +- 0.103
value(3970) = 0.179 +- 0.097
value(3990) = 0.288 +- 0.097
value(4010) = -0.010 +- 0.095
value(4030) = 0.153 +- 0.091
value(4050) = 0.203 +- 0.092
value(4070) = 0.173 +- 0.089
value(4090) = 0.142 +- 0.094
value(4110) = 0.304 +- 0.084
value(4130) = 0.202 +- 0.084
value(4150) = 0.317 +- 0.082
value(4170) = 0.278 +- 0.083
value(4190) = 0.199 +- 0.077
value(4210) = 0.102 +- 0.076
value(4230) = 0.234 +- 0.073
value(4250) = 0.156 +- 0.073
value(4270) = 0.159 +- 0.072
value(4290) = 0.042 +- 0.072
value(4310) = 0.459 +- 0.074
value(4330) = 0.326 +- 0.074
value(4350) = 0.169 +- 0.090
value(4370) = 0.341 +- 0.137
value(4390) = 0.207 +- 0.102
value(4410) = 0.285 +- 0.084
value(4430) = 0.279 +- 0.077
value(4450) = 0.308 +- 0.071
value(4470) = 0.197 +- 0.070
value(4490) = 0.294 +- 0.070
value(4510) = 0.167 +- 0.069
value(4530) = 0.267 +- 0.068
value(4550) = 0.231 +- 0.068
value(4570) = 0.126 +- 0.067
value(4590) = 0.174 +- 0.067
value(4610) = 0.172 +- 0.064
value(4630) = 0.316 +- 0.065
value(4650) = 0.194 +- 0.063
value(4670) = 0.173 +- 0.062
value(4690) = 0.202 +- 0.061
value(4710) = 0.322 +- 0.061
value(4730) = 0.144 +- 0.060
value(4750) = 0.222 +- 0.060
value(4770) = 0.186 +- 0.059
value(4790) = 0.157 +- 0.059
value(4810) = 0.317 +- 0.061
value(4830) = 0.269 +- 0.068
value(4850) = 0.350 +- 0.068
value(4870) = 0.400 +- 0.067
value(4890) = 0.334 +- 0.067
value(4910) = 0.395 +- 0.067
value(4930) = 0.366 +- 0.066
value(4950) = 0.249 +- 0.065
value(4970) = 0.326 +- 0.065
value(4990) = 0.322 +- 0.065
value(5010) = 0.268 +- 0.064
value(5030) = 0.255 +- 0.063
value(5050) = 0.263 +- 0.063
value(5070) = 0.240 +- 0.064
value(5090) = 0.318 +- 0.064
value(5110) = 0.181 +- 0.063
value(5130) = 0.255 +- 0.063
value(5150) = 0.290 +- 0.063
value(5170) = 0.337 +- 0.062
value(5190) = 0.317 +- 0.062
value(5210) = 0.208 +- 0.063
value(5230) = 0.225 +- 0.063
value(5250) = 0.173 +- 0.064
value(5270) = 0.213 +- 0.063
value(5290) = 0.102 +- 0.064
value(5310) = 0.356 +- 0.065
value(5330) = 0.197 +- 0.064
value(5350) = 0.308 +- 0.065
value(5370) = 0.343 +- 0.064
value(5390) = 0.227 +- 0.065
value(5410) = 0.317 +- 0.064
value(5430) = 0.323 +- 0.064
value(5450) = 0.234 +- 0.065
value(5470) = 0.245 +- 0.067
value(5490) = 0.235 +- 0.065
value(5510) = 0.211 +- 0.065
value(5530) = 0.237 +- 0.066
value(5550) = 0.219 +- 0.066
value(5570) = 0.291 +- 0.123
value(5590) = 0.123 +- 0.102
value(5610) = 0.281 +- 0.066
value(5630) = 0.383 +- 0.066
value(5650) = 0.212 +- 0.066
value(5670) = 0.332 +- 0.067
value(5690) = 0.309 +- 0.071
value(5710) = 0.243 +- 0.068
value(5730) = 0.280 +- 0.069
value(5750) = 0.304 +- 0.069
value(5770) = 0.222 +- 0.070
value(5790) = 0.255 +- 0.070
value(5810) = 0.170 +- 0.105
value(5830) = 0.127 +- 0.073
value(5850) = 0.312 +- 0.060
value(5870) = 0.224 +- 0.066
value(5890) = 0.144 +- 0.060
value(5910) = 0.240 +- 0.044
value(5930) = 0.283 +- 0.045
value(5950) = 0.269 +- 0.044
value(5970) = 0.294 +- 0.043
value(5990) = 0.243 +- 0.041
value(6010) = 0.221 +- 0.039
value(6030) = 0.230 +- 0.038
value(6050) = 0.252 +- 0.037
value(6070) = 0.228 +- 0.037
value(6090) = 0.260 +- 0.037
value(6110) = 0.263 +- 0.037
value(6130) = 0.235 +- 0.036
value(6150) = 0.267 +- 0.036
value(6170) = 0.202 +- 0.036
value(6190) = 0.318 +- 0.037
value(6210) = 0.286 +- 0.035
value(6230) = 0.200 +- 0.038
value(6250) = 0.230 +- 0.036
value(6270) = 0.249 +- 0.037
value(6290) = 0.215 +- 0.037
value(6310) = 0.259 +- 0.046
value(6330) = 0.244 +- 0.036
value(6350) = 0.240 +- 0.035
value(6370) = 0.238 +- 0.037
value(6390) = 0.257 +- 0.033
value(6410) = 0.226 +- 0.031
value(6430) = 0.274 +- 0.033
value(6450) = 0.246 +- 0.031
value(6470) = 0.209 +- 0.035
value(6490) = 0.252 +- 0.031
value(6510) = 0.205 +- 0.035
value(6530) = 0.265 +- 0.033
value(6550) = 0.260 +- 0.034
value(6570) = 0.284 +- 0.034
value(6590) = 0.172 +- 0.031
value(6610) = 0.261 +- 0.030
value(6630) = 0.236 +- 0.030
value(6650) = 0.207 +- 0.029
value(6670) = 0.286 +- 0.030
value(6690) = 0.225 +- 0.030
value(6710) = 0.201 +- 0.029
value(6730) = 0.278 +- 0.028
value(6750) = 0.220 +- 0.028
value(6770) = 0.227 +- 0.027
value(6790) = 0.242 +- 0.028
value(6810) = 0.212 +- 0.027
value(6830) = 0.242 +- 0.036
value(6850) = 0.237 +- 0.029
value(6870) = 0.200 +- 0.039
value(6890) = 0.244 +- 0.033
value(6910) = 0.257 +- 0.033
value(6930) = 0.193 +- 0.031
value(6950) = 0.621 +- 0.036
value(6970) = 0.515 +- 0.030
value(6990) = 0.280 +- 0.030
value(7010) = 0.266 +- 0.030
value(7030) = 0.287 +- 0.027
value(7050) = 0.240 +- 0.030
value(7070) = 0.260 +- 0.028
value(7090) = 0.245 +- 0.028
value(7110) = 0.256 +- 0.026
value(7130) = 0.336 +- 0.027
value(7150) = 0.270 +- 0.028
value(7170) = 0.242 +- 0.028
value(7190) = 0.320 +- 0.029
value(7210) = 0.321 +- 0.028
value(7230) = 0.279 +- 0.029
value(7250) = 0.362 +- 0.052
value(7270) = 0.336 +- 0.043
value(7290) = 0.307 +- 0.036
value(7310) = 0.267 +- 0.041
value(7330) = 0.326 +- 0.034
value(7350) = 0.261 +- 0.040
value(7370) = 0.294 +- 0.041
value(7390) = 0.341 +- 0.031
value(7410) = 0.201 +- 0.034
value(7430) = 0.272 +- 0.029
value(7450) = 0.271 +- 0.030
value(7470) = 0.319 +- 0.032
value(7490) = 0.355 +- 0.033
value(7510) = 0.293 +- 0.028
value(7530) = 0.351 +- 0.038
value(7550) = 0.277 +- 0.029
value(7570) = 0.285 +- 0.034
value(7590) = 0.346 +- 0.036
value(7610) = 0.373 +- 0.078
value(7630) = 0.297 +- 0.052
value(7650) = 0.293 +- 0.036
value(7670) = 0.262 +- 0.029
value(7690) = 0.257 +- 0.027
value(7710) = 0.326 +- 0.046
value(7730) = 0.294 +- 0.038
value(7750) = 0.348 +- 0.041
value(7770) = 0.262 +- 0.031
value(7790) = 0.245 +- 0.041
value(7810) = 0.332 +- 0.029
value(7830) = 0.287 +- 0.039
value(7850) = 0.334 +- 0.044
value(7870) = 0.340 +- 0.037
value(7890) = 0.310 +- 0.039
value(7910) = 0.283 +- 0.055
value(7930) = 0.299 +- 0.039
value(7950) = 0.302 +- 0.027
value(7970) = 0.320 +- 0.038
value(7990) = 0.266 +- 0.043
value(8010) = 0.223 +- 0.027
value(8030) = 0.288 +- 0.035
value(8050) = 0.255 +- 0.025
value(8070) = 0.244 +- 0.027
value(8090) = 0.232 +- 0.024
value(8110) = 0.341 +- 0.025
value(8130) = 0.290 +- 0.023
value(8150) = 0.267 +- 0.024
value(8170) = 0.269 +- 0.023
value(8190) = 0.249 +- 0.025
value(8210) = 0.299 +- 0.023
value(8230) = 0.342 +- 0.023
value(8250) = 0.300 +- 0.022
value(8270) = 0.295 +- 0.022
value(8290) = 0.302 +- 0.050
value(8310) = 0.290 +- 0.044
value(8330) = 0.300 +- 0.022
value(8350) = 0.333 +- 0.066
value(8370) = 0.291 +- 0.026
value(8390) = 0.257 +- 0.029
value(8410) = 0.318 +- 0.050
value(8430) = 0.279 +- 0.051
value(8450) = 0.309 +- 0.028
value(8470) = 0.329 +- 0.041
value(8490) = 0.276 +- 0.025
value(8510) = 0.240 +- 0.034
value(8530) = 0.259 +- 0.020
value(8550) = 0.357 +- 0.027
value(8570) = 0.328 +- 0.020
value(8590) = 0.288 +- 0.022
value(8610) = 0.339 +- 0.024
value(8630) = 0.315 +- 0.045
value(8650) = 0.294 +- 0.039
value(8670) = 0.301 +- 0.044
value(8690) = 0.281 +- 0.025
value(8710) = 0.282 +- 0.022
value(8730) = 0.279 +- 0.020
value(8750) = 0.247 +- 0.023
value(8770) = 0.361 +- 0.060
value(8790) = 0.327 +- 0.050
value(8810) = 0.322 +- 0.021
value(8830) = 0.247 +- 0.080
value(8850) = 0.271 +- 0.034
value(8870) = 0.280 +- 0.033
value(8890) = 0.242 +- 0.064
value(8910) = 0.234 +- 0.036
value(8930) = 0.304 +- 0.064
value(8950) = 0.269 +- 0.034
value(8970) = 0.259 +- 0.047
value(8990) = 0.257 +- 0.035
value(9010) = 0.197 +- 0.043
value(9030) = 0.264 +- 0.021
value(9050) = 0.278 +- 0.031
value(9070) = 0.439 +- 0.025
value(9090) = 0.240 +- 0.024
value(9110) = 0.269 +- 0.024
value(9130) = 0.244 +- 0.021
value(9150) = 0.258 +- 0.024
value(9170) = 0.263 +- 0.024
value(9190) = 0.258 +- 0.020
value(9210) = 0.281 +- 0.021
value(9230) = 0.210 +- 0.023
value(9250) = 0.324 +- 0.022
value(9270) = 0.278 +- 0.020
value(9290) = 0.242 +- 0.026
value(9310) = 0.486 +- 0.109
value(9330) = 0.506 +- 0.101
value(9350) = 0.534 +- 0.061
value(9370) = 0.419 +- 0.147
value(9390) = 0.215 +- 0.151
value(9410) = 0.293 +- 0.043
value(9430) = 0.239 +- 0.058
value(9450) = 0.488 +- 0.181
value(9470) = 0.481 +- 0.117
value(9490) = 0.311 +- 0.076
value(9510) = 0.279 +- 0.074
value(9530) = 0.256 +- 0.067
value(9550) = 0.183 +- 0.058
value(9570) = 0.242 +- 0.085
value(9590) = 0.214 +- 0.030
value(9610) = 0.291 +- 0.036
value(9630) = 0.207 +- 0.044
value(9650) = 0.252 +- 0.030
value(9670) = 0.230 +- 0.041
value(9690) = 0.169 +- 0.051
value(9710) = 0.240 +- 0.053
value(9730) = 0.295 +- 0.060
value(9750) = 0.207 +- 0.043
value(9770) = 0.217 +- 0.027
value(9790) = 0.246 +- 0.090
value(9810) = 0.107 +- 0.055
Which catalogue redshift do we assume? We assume 0.866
